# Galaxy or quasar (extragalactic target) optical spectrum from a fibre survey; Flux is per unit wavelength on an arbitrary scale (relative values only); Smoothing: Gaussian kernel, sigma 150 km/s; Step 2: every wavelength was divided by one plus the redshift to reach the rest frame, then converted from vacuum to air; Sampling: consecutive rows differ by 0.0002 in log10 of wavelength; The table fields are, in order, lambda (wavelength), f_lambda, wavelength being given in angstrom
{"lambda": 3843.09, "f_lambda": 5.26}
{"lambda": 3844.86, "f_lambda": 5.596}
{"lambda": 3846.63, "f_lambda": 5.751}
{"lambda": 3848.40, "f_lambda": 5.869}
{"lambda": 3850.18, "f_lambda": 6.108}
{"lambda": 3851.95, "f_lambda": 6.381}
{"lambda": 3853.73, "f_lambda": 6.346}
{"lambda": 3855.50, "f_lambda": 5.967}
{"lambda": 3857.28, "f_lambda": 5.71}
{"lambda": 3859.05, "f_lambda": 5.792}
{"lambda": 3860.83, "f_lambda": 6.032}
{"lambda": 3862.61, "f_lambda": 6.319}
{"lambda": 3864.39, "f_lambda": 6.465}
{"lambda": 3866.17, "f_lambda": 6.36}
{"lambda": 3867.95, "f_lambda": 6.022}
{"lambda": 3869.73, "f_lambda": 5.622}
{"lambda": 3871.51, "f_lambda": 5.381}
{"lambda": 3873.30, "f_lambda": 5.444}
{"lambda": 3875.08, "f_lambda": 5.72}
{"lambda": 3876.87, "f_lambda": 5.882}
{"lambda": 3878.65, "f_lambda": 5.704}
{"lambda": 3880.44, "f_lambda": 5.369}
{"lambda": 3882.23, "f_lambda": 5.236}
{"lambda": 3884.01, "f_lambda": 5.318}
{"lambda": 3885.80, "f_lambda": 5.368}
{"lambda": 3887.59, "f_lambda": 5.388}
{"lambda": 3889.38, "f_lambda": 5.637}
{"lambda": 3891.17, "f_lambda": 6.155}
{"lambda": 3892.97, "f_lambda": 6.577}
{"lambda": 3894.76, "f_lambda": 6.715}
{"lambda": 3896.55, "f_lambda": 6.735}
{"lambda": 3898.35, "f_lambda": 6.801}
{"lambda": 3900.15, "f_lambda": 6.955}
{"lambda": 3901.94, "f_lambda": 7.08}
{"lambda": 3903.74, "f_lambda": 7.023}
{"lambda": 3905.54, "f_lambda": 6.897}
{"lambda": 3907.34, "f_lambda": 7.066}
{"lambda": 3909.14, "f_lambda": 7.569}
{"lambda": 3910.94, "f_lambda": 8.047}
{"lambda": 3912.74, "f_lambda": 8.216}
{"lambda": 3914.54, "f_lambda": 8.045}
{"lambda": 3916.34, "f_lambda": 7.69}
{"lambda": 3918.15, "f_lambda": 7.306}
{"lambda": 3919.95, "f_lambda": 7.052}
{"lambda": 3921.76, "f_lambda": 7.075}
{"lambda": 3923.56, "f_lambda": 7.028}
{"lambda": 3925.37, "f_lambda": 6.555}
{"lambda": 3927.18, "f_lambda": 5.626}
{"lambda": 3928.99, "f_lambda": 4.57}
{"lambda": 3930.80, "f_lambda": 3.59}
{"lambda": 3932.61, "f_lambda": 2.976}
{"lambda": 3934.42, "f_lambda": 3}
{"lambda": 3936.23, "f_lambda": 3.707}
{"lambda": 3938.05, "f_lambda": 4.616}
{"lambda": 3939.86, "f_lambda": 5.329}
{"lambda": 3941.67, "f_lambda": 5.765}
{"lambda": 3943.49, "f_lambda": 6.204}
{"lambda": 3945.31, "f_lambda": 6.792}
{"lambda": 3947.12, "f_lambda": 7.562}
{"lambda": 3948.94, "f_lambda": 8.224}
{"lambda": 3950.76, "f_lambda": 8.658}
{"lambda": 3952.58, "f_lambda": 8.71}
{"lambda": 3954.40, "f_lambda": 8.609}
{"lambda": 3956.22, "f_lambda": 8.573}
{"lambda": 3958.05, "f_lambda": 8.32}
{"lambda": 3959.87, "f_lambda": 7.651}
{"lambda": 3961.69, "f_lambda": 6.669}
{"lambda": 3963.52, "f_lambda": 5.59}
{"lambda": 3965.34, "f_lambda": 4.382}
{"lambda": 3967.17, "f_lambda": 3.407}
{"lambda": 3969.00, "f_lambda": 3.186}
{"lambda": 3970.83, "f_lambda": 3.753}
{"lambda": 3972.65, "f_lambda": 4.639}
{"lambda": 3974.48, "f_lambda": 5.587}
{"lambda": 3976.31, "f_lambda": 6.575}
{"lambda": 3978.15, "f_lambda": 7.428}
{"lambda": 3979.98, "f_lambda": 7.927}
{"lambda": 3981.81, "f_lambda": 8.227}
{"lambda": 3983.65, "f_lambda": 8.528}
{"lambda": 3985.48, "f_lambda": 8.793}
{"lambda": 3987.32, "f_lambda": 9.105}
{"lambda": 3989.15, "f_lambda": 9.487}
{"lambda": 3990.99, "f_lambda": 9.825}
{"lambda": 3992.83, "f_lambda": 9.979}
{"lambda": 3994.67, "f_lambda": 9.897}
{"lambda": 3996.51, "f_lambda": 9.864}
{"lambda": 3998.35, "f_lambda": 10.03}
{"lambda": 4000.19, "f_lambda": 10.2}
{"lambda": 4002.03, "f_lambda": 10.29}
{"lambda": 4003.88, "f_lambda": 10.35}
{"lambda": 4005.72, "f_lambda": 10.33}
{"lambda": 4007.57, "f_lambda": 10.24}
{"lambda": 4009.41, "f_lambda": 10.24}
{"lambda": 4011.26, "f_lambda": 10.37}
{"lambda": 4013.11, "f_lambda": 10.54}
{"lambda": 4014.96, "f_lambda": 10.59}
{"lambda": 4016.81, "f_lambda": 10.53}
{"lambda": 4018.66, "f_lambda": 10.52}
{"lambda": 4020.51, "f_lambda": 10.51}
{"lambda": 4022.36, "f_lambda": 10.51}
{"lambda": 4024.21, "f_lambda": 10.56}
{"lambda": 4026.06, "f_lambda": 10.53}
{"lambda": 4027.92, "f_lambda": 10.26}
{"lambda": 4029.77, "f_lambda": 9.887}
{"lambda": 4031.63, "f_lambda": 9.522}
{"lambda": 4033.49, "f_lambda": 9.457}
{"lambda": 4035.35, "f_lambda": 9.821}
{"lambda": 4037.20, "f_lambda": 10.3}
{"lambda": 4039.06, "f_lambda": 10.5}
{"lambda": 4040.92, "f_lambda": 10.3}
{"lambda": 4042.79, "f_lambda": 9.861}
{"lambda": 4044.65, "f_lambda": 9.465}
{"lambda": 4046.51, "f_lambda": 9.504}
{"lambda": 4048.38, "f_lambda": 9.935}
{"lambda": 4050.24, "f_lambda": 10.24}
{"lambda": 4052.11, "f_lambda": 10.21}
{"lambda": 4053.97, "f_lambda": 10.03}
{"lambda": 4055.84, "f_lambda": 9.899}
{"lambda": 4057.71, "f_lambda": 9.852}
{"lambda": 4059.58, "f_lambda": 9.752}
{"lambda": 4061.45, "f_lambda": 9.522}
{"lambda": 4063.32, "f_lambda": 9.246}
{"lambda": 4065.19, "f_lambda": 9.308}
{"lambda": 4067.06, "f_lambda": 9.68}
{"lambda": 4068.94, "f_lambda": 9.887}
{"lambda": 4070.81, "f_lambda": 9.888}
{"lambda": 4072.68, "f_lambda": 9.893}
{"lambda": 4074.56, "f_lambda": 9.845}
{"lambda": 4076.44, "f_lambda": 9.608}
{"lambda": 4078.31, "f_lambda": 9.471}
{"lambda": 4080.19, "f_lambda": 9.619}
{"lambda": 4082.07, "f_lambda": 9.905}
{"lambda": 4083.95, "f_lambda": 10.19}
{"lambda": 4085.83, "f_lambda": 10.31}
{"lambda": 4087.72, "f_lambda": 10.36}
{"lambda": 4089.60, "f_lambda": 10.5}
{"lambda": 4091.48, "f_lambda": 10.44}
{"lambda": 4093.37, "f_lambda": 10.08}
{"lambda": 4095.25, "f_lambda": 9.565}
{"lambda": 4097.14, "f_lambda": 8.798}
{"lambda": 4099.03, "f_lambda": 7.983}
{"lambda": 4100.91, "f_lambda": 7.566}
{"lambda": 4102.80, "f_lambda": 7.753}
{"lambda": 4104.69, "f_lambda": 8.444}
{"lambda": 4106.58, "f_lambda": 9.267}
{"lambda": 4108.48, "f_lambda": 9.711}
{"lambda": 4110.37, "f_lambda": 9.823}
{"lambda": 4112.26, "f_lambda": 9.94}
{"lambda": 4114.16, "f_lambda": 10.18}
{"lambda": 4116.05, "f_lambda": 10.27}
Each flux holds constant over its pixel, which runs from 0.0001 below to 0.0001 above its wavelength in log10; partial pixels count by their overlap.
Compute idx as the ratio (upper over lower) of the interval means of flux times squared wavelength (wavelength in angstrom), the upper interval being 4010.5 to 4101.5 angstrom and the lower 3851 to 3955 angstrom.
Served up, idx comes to 1.70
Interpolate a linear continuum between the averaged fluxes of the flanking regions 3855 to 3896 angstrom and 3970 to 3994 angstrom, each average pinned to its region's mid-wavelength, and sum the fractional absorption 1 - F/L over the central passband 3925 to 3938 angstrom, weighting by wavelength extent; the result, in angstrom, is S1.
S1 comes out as 4.96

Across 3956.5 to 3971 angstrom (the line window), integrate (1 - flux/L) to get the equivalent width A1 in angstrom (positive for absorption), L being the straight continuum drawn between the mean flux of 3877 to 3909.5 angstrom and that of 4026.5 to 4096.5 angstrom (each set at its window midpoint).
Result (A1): 4.1 angstrom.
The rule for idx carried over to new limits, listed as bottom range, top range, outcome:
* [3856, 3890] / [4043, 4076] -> 1.87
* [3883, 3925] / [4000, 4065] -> 1.57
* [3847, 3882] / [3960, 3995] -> 1.25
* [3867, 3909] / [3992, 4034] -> 1.78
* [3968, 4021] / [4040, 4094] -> 1.15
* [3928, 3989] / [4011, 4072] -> 1.65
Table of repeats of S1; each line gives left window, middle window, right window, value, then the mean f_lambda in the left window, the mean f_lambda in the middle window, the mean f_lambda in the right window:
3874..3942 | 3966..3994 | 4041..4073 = 2.9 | 6.09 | 7.1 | 9.79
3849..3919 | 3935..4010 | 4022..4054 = 8.2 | 6.37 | 7.62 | 10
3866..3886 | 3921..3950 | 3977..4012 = 7.8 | 5.6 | 5.55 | 9.51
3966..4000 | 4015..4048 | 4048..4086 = -4.7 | 7.61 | 10.1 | 9.81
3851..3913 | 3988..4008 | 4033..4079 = -3.2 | 6.25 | 10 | 9.83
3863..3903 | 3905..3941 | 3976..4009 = 5.3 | 6.01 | 6.09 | 9.35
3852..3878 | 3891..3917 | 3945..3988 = -3.5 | 5.95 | 7.2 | 6.94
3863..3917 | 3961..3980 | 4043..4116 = 6.2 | 6.41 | 5.24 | 9.63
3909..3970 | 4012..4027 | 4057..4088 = -3.8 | 6.34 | 10.5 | 9.77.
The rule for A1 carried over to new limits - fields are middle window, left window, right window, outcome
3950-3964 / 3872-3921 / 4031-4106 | -0.50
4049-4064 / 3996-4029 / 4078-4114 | 0.06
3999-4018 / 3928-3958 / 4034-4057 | -3.92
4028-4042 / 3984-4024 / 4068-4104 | -0.14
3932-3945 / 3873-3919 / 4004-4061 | 5.14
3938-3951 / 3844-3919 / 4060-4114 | 1.15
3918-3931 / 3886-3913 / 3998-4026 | 2.41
